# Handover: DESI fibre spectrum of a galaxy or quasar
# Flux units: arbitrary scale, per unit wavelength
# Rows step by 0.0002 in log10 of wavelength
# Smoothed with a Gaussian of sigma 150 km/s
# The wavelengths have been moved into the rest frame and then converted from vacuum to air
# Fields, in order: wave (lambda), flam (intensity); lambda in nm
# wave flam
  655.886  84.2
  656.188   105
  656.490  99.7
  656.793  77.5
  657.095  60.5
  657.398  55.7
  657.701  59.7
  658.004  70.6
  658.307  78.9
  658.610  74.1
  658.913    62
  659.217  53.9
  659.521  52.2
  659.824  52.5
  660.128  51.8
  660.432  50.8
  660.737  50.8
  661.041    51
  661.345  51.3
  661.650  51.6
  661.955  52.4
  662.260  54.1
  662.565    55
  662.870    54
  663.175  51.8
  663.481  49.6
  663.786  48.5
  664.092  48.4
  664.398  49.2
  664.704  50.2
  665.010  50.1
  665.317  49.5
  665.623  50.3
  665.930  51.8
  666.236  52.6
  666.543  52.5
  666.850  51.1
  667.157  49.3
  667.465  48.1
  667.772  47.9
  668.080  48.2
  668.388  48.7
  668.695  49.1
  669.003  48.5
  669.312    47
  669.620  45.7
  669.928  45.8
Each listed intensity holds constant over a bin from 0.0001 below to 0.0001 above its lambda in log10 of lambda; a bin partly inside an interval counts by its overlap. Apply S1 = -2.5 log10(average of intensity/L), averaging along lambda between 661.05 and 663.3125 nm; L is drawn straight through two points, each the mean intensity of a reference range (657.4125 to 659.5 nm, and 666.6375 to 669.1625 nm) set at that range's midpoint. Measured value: 0.11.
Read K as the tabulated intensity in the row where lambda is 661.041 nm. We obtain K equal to 51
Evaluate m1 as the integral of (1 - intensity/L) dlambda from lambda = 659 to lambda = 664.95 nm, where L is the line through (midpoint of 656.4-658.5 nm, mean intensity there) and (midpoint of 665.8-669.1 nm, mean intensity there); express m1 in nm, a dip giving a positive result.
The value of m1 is 0.94 nm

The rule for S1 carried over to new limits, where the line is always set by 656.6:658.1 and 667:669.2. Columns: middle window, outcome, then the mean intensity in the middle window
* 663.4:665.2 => 0.11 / 49.3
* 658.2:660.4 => 0.05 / 59.9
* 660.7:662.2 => 0.14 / 51.6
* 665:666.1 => 0.04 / 50.5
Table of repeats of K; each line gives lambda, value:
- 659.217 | 53.9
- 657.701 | 59.7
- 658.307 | 78.9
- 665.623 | 50.3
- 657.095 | 60.5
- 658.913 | 62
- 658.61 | 74.1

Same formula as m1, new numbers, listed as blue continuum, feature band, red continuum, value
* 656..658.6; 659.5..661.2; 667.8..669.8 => 0.42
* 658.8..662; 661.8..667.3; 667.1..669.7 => -0.10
